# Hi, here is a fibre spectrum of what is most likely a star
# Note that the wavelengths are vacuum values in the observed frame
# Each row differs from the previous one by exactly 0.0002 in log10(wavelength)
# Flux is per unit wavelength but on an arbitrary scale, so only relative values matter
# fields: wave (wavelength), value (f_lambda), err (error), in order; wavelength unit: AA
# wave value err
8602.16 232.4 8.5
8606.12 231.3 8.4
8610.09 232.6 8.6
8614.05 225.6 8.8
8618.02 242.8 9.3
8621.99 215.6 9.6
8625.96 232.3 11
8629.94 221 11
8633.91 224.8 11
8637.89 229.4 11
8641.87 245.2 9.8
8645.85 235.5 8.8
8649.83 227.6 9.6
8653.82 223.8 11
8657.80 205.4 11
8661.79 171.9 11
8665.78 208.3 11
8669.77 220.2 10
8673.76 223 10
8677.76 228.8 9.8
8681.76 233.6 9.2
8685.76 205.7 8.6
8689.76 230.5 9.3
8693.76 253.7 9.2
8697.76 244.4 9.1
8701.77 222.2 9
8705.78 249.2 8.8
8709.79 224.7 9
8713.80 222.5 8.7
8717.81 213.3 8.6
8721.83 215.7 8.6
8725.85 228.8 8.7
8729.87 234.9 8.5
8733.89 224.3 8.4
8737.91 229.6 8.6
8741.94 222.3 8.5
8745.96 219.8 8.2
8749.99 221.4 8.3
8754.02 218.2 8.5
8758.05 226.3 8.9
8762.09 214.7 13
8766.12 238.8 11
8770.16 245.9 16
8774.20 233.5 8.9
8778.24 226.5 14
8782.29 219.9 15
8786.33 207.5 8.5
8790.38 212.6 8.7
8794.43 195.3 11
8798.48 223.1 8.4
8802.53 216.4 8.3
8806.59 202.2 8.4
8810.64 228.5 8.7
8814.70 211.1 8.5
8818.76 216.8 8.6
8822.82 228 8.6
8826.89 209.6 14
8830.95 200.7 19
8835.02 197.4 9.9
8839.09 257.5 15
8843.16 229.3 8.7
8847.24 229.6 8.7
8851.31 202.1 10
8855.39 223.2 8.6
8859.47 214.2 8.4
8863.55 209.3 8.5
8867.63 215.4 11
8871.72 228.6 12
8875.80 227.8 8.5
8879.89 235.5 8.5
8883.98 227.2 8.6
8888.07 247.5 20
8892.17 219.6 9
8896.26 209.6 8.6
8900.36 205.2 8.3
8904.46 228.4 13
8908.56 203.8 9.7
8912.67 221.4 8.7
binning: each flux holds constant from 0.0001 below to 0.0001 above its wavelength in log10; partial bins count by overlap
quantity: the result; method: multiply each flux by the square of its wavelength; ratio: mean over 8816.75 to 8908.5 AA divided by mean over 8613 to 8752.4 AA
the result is 1.02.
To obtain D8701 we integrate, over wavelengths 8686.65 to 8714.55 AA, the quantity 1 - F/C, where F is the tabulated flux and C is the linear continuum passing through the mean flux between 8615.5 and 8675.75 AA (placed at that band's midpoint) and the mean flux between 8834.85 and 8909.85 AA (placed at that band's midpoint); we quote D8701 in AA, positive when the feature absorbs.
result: -1.60 AA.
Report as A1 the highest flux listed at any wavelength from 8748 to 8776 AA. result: 245.9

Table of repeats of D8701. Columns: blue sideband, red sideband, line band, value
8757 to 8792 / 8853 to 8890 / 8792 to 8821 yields 1.5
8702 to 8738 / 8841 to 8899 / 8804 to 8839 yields 1.5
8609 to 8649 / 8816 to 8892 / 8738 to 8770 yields 0.1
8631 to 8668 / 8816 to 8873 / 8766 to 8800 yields -0.5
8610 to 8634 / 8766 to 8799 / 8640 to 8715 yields 0.2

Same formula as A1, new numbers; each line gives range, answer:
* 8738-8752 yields 222.3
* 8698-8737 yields 249.2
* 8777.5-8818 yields 228.5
